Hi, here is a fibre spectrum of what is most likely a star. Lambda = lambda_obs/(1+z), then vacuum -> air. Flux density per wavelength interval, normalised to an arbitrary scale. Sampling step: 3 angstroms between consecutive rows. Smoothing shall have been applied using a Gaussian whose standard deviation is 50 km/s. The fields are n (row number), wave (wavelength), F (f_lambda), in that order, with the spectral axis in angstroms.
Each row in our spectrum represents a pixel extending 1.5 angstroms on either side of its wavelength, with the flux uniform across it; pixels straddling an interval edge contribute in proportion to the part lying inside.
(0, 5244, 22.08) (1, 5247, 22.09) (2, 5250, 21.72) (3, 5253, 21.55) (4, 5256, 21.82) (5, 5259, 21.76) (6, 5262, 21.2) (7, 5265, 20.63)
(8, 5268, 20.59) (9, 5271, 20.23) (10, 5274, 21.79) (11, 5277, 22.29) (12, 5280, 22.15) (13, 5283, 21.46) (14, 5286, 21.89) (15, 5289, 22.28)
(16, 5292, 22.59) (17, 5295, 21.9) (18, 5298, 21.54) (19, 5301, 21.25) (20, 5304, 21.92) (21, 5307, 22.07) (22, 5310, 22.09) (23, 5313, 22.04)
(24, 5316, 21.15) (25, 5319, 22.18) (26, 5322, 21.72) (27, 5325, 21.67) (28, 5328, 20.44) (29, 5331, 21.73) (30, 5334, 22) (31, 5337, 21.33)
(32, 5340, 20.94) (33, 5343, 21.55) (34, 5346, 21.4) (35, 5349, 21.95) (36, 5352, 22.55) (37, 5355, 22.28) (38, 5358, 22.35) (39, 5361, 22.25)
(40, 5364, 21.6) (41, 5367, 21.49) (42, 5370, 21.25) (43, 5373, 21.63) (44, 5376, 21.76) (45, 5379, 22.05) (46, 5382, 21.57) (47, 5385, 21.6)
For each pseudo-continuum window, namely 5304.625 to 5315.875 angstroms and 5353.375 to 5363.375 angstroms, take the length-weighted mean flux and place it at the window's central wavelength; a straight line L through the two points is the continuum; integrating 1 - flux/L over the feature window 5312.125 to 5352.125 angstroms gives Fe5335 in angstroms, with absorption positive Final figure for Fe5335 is 0.9 angstroms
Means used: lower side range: 21.9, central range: 21.6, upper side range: 22.2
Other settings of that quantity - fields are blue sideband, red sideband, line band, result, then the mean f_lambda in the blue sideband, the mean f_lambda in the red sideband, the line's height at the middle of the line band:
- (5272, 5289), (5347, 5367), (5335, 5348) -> 0.4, 21.9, 22.1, 22.1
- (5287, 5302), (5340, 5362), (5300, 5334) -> 0.4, 21.9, 22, 21.9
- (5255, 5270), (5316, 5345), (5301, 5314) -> -0.3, 21.1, 21.5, 21.4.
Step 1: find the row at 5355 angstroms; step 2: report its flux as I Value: 22.28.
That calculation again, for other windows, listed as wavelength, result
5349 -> 21.95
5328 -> 20.44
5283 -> 21.46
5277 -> 22.29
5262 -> 21.2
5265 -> 20.63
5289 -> 22.28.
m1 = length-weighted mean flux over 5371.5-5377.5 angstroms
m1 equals 21.7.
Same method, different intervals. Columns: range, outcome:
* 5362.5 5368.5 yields 21.5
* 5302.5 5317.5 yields 21.9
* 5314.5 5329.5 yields 21.4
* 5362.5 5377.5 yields 21.5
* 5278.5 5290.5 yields 21.9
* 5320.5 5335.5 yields 21.5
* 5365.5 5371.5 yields 21.4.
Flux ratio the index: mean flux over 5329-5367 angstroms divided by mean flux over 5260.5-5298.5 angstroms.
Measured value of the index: 1.01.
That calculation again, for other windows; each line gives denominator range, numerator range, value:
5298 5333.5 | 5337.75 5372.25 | 1.00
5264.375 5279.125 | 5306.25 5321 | 1.03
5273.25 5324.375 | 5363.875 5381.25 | 0.99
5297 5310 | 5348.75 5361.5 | 1.03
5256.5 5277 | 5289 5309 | 1.04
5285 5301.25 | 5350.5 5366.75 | 1.01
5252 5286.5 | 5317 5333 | 1.01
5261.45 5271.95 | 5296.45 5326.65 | 1.05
